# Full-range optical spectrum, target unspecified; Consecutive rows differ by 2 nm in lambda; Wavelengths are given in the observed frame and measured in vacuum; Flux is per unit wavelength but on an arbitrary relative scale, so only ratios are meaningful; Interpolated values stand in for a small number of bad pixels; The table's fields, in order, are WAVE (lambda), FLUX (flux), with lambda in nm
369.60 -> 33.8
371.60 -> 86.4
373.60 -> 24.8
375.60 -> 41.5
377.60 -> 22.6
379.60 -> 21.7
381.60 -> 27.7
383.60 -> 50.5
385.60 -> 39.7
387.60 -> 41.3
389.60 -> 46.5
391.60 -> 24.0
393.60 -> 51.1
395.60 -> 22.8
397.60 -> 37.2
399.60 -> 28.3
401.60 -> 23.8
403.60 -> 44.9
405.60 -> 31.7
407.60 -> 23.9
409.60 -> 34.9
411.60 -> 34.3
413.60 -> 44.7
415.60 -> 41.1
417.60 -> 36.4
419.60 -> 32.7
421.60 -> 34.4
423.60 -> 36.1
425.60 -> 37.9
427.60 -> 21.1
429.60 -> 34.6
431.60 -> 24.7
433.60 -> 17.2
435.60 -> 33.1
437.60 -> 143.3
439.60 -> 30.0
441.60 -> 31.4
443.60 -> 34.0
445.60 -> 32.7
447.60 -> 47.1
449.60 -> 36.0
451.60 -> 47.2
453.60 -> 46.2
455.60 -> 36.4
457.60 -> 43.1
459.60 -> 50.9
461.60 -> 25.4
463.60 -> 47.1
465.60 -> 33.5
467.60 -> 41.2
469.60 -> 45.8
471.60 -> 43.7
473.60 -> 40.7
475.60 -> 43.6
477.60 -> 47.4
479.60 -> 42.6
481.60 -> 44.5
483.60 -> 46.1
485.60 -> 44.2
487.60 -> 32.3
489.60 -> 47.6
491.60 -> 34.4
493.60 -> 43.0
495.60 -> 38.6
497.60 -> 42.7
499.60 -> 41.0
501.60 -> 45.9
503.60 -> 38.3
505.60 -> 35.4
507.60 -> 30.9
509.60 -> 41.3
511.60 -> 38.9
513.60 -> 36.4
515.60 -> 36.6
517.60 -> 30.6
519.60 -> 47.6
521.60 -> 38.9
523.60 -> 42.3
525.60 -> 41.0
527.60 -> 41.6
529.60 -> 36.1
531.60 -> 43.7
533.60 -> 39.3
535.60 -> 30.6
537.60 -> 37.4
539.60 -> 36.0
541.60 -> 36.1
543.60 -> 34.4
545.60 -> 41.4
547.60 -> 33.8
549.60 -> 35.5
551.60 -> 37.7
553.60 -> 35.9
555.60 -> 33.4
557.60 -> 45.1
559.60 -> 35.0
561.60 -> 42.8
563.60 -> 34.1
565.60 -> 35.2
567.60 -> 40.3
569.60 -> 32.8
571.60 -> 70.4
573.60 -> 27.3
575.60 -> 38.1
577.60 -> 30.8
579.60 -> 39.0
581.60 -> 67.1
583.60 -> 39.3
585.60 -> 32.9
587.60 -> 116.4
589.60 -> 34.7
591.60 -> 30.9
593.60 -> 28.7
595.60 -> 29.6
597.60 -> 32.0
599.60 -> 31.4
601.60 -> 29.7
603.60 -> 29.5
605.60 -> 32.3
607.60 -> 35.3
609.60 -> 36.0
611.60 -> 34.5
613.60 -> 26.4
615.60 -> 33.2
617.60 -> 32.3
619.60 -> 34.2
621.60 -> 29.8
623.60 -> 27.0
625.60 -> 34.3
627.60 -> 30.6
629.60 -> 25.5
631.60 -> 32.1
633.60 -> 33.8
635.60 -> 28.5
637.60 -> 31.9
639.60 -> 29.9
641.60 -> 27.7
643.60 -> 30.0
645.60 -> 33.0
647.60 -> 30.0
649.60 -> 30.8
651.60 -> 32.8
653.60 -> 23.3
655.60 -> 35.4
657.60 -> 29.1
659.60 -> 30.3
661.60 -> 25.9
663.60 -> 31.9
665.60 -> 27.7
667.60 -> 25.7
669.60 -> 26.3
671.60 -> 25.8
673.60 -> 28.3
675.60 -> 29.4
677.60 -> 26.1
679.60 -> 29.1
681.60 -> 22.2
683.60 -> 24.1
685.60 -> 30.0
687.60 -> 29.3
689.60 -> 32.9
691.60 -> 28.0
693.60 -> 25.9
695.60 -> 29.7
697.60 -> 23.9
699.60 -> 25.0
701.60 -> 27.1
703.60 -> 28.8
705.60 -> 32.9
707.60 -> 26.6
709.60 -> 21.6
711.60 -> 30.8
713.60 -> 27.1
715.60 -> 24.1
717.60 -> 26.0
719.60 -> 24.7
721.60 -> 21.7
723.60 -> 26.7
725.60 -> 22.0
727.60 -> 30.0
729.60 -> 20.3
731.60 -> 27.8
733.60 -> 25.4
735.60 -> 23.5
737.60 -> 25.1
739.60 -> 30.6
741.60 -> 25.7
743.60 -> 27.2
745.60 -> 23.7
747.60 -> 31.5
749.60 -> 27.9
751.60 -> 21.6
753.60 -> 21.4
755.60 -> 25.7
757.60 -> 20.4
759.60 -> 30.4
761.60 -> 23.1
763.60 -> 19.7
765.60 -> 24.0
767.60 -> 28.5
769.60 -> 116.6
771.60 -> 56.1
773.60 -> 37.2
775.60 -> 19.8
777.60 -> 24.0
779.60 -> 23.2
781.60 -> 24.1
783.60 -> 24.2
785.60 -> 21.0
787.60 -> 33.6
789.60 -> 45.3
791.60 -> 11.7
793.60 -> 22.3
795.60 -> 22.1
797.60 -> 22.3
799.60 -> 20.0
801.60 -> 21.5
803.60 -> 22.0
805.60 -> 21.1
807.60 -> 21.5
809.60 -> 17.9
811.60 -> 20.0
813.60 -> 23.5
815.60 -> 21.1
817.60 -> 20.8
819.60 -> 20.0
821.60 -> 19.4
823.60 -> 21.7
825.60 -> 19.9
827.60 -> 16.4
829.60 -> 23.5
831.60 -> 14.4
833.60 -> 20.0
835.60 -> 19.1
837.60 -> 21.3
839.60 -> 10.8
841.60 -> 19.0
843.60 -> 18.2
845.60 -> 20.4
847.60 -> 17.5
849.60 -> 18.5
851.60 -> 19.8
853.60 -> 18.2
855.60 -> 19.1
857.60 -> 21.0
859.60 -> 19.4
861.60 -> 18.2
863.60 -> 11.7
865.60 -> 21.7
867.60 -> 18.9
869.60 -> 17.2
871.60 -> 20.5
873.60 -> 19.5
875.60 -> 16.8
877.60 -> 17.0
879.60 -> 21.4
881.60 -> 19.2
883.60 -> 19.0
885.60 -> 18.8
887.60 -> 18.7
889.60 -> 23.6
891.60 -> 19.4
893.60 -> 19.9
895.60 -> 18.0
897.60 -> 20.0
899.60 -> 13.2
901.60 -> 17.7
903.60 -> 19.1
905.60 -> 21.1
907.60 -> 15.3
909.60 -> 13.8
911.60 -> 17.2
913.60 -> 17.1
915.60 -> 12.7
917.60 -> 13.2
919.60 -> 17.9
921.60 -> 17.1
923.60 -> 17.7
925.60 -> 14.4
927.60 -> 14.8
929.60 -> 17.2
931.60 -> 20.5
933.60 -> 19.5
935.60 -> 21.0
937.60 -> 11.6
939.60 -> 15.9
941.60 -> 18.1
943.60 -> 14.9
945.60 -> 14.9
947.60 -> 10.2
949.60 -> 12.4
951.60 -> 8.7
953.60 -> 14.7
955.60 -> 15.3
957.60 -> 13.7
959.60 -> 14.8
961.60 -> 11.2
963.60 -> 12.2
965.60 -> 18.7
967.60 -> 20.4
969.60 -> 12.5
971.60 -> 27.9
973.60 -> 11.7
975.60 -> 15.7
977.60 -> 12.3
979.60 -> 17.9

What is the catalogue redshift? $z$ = 0.174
